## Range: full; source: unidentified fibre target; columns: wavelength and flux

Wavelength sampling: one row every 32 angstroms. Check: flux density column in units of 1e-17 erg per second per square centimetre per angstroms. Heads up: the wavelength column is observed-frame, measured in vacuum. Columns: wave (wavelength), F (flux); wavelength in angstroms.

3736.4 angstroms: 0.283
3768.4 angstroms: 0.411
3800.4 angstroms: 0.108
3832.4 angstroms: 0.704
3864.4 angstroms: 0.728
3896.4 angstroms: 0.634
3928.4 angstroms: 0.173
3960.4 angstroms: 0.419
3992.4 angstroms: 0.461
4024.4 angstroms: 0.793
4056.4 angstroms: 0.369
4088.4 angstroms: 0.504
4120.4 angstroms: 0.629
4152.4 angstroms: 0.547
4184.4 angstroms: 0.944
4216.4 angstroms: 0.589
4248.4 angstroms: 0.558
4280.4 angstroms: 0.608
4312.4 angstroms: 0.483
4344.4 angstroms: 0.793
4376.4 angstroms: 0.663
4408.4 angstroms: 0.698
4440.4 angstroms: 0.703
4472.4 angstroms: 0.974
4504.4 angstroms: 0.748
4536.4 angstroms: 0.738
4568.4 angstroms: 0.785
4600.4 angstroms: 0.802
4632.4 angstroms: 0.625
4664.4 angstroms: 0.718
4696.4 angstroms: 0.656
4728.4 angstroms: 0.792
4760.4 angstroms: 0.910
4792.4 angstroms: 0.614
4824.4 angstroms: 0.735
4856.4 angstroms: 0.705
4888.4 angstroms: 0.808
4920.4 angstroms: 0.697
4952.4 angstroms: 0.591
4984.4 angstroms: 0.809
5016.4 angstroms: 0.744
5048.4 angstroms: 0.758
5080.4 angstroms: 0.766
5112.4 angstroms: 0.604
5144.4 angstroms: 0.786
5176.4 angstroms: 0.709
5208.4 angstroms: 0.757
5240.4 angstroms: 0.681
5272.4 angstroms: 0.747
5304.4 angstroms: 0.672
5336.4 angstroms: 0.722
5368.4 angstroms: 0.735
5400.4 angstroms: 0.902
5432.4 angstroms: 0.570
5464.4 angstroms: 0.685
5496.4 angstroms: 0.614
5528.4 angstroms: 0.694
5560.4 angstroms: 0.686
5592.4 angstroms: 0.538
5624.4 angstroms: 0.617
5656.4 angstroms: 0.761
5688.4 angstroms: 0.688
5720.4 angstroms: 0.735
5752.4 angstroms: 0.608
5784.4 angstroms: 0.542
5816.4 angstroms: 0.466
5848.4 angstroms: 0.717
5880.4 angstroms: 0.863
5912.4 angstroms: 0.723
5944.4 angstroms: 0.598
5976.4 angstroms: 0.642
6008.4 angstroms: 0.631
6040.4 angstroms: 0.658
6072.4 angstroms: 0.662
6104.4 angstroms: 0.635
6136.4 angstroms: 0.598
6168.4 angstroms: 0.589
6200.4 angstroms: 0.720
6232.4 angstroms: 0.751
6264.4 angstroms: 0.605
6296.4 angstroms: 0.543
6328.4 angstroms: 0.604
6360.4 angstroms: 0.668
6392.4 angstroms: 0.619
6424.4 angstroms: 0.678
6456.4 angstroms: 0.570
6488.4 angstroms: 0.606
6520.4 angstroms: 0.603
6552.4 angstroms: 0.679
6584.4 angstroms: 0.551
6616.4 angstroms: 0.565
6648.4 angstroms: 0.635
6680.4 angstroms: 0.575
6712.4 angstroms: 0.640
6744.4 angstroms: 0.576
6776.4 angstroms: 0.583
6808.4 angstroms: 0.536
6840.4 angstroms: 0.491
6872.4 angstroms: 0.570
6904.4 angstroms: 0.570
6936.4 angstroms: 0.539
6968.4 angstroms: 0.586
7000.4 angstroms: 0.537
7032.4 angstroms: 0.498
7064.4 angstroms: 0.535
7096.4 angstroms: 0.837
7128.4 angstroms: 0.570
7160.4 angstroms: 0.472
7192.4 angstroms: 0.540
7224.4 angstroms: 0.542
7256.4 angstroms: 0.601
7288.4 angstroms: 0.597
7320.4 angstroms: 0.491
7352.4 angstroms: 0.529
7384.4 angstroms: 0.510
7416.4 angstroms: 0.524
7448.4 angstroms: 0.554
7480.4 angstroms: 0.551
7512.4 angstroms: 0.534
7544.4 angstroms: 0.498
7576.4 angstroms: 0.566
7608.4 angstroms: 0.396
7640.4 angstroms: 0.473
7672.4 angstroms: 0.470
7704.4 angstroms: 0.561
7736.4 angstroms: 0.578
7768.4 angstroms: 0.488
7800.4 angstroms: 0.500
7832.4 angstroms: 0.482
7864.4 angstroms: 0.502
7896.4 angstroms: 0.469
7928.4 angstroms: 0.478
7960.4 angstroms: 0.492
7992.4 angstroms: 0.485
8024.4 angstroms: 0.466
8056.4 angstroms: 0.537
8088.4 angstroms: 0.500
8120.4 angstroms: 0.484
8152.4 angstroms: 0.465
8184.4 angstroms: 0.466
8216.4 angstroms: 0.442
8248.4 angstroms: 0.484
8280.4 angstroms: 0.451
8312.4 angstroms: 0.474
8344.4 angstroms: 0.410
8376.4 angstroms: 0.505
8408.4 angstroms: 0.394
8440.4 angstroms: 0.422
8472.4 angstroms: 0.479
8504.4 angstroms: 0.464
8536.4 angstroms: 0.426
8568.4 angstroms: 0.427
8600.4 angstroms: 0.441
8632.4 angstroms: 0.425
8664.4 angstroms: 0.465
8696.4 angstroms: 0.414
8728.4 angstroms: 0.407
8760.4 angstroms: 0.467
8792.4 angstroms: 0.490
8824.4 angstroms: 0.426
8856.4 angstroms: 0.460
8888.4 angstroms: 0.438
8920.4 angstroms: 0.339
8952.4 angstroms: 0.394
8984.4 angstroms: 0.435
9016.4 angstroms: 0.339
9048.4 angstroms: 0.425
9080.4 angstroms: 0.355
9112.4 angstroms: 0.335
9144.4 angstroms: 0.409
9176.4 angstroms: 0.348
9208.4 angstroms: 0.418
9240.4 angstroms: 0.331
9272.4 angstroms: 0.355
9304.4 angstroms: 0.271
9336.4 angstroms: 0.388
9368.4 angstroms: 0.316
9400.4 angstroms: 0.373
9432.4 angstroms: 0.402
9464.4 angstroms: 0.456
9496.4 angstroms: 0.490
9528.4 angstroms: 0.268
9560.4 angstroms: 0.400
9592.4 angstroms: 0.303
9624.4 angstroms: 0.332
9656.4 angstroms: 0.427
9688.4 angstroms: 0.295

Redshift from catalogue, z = 0.081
